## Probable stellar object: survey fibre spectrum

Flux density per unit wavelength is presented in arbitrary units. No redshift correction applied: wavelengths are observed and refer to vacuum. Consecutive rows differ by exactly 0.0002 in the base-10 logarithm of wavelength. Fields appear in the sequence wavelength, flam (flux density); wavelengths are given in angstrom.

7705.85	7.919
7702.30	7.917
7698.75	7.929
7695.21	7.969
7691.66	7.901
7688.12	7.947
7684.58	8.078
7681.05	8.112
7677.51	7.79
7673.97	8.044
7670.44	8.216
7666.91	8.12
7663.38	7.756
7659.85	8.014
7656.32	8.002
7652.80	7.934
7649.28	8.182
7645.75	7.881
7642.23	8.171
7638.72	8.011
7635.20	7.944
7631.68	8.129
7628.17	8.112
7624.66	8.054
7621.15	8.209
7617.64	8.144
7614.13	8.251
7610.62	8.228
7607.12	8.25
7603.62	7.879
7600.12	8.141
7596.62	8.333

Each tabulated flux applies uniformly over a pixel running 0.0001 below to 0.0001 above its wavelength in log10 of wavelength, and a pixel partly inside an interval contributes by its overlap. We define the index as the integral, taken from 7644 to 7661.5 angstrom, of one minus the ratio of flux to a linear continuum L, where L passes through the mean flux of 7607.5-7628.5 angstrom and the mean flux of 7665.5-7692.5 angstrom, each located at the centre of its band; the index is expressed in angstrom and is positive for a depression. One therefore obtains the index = 0.2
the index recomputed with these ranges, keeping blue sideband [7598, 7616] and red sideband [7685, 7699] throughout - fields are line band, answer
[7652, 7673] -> 0.02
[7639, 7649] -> 0.02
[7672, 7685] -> -0.03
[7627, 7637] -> 0.04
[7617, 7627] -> -0.02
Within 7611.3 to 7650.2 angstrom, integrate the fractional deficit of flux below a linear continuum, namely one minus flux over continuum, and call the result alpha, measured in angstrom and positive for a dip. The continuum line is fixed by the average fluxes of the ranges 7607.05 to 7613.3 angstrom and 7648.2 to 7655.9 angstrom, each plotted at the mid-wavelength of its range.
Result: 0.2 angstrom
